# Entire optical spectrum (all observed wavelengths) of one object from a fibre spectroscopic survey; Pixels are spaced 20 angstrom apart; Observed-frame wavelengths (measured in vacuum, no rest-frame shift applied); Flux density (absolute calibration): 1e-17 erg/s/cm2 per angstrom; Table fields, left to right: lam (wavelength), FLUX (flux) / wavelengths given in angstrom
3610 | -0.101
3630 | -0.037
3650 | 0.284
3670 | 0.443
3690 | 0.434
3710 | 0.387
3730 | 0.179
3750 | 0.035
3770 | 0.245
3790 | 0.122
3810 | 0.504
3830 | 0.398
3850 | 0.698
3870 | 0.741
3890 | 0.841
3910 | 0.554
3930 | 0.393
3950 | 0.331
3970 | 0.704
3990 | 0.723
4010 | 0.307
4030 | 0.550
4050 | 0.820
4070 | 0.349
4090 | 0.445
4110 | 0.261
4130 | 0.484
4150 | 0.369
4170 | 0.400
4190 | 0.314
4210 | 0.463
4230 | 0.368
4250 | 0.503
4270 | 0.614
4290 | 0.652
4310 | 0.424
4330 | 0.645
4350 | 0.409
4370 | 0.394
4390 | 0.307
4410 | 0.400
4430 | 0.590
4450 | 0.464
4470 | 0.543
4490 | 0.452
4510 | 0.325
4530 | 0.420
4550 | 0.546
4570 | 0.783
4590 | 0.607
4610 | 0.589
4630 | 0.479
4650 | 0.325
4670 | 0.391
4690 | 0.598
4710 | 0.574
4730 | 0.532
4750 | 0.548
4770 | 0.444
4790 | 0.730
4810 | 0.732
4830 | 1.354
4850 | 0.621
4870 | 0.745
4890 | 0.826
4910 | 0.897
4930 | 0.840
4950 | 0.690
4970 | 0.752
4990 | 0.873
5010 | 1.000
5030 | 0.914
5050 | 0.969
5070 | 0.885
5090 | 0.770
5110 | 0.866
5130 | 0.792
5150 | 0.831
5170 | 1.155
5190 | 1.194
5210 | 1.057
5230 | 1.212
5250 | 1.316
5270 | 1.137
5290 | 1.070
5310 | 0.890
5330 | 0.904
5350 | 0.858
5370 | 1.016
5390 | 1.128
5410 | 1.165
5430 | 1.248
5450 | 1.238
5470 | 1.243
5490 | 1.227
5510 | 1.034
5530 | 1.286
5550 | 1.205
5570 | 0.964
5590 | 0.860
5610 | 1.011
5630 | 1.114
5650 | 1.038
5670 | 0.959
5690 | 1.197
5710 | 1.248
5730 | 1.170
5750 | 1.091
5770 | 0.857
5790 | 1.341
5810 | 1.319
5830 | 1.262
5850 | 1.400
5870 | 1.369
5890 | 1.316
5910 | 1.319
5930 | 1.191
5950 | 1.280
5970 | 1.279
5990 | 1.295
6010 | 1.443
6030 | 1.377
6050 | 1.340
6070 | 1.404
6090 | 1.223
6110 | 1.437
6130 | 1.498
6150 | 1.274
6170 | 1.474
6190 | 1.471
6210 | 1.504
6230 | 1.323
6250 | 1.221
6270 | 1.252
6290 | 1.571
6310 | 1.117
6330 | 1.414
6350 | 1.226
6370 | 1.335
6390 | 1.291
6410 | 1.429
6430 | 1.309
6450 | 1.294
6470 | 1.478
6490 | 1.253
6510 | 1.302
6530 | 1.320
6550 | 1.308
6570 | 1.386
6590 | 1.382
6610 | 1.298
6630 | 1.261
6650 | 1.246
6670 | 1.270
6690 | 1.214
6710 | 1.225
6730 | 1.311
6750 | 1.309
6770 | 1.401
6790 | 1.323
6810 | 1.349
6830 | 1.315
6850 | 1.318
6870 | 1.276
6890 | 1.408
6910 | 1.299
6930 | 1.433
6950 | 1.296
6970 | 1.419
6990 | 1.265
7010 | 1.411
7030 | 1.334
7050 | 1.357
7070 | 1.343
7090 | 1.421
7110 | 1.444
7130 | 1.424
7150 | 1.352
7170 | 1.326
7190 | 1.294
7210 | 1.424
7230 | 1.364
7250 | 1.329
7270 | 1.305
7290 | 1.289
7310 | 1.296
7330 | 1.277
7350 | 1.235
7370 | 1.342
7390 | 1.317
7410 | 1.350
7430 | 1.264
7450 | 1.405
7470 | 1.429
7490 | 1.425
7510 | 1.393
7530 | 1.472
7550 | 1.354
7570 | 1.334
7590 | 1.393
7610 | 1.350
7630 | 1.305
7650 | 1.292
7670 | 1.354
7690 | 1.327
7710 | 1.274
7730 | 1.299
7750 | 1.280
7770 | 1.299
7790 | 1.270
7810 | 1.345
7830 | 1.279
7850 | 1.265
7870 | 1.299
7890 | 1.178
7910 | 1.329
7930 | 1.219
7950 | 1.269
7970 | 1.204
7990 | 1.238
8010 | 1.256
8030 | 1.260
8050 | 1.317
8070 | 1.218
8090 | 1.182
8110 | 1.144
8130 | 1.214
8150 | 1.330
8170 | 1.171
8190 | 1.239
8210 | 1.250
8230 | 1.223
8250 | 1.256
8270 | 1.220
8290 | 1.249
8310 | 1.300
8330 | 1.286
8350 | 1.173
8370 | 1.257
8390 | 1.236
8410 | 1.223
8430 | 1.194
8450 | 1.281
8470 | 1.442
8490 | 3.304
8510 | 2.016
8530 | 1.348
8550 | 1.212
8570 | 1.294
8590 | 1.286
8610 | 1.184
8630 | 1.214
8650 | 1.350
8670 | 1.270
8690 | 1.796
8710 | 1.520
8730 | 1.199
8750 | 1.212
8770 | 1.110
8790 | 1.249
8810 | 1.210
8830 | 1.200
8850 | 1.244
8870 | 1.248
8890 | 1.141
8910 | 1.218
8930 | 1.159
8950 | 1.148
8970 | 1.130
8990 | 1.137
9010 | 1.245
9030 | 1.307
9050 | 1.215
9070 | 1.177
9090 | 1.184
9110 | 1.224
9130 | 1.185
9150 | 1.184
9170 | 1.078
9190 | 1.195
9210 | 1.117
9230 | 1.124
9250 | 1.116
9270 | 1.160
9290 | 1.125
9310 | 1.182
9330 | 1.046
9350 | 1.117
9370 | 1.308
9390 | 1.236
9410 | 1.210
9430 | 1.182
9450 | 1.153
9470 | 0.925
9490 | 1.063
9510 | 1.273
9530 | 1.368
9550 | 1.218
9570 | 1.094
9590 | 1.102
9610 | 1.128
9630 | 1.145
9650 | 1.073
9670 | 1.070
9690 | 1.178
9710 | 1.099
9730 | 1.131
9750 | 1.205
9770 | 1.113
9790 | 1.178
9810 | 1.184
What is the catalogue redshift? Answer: 0.29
